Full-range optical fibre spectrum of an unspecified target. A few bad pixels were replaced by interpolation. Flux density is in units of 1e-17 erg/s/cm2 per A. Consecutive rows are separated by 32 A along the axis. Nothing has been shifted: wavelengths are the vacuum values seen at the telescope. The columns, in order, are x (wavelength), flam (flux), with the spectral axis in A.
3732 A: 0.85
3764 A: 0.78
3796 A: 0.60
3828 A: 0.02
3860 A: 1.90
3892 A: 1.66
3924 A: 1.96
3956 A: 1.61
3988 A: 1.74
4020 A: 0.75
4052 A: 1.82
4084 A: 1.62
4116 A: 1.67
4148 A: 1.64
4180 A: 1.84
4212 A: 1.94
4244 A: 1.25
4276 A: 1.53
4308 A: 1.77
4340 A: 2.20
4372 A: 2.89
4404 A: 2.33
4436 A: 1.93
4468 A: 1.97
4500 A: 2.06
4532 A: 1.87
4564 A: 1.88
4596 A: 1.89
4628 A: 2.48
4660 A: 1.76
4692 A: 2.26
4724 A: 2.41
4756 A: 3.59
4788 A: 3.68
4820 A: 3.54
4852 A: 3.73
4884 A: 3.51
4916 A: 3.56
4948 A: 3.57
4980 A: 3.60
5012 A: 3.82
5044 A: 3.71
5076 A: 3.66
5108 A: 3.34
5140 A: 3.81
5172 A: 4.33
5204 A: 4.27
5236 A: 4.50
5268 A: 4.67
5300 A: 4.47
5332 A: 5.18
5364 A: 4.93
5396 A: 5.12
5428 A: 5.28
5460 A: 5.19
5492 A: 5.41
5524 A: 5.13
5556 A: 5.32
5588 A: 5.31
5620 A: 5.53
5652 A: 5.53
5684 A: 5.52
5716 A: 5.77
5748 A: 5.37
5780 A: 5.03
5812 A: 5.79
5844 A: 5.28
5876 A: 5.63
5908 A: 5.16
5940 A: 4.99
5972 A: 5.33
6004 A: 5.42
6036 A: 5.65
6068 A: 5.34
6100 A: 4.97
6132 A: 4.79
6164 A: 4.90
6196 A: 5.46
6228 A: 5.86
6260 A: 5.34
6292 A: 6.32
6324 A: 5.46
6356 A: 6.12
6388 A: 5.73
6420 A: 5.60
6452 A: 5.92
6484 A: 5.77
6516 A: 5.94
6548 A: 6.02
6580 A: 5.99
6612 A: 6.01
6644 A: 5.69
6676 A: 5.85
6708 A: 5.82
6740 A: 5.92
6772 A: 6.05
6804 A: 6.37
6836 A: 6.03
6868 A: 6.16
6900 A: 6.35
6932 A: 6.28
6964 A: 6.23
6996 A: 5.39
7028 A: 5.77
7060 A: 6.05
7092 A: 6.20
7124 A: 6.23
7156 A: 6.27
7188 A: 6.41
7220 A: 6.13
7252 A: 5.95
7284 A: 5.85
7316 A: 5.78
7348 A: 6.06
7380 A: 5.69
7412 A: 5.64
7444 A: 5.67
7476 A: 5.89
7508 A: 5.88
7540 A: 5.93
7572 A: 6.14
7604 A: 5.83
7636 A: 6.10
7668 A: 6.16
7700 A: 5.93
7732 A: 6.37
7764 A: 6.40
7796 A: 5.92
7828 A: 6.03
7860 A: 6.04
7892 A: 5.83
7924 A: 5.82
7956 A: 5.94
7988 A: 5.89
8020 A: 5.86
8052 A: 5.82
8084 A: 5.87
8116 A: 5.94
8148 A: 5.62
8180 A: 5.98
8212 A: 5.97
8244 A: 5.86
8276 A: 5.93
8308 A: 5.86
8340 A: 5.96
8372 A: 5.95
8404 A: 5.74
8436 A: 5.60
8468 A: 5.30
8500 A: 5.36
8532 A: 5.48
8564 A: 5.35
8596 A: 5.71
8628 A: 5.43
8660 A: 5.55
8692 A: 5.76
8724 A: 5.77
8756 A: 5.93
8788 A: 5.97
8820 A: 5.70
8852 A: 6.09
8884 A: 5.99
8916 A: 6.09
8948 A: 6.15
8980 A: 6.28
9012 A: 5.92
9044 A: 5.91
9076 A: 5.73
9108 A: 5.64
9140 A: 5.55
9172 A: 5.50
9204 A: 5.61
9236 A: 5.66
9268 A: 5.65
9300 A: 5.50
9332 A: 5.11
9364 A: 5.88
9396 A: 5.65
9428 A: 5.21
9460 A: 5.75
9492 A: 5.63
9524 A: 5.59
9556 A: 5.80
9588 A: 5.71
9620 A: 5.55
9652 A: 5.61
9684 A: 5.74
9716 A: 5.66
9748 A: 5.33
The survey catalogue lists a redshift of 0.187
